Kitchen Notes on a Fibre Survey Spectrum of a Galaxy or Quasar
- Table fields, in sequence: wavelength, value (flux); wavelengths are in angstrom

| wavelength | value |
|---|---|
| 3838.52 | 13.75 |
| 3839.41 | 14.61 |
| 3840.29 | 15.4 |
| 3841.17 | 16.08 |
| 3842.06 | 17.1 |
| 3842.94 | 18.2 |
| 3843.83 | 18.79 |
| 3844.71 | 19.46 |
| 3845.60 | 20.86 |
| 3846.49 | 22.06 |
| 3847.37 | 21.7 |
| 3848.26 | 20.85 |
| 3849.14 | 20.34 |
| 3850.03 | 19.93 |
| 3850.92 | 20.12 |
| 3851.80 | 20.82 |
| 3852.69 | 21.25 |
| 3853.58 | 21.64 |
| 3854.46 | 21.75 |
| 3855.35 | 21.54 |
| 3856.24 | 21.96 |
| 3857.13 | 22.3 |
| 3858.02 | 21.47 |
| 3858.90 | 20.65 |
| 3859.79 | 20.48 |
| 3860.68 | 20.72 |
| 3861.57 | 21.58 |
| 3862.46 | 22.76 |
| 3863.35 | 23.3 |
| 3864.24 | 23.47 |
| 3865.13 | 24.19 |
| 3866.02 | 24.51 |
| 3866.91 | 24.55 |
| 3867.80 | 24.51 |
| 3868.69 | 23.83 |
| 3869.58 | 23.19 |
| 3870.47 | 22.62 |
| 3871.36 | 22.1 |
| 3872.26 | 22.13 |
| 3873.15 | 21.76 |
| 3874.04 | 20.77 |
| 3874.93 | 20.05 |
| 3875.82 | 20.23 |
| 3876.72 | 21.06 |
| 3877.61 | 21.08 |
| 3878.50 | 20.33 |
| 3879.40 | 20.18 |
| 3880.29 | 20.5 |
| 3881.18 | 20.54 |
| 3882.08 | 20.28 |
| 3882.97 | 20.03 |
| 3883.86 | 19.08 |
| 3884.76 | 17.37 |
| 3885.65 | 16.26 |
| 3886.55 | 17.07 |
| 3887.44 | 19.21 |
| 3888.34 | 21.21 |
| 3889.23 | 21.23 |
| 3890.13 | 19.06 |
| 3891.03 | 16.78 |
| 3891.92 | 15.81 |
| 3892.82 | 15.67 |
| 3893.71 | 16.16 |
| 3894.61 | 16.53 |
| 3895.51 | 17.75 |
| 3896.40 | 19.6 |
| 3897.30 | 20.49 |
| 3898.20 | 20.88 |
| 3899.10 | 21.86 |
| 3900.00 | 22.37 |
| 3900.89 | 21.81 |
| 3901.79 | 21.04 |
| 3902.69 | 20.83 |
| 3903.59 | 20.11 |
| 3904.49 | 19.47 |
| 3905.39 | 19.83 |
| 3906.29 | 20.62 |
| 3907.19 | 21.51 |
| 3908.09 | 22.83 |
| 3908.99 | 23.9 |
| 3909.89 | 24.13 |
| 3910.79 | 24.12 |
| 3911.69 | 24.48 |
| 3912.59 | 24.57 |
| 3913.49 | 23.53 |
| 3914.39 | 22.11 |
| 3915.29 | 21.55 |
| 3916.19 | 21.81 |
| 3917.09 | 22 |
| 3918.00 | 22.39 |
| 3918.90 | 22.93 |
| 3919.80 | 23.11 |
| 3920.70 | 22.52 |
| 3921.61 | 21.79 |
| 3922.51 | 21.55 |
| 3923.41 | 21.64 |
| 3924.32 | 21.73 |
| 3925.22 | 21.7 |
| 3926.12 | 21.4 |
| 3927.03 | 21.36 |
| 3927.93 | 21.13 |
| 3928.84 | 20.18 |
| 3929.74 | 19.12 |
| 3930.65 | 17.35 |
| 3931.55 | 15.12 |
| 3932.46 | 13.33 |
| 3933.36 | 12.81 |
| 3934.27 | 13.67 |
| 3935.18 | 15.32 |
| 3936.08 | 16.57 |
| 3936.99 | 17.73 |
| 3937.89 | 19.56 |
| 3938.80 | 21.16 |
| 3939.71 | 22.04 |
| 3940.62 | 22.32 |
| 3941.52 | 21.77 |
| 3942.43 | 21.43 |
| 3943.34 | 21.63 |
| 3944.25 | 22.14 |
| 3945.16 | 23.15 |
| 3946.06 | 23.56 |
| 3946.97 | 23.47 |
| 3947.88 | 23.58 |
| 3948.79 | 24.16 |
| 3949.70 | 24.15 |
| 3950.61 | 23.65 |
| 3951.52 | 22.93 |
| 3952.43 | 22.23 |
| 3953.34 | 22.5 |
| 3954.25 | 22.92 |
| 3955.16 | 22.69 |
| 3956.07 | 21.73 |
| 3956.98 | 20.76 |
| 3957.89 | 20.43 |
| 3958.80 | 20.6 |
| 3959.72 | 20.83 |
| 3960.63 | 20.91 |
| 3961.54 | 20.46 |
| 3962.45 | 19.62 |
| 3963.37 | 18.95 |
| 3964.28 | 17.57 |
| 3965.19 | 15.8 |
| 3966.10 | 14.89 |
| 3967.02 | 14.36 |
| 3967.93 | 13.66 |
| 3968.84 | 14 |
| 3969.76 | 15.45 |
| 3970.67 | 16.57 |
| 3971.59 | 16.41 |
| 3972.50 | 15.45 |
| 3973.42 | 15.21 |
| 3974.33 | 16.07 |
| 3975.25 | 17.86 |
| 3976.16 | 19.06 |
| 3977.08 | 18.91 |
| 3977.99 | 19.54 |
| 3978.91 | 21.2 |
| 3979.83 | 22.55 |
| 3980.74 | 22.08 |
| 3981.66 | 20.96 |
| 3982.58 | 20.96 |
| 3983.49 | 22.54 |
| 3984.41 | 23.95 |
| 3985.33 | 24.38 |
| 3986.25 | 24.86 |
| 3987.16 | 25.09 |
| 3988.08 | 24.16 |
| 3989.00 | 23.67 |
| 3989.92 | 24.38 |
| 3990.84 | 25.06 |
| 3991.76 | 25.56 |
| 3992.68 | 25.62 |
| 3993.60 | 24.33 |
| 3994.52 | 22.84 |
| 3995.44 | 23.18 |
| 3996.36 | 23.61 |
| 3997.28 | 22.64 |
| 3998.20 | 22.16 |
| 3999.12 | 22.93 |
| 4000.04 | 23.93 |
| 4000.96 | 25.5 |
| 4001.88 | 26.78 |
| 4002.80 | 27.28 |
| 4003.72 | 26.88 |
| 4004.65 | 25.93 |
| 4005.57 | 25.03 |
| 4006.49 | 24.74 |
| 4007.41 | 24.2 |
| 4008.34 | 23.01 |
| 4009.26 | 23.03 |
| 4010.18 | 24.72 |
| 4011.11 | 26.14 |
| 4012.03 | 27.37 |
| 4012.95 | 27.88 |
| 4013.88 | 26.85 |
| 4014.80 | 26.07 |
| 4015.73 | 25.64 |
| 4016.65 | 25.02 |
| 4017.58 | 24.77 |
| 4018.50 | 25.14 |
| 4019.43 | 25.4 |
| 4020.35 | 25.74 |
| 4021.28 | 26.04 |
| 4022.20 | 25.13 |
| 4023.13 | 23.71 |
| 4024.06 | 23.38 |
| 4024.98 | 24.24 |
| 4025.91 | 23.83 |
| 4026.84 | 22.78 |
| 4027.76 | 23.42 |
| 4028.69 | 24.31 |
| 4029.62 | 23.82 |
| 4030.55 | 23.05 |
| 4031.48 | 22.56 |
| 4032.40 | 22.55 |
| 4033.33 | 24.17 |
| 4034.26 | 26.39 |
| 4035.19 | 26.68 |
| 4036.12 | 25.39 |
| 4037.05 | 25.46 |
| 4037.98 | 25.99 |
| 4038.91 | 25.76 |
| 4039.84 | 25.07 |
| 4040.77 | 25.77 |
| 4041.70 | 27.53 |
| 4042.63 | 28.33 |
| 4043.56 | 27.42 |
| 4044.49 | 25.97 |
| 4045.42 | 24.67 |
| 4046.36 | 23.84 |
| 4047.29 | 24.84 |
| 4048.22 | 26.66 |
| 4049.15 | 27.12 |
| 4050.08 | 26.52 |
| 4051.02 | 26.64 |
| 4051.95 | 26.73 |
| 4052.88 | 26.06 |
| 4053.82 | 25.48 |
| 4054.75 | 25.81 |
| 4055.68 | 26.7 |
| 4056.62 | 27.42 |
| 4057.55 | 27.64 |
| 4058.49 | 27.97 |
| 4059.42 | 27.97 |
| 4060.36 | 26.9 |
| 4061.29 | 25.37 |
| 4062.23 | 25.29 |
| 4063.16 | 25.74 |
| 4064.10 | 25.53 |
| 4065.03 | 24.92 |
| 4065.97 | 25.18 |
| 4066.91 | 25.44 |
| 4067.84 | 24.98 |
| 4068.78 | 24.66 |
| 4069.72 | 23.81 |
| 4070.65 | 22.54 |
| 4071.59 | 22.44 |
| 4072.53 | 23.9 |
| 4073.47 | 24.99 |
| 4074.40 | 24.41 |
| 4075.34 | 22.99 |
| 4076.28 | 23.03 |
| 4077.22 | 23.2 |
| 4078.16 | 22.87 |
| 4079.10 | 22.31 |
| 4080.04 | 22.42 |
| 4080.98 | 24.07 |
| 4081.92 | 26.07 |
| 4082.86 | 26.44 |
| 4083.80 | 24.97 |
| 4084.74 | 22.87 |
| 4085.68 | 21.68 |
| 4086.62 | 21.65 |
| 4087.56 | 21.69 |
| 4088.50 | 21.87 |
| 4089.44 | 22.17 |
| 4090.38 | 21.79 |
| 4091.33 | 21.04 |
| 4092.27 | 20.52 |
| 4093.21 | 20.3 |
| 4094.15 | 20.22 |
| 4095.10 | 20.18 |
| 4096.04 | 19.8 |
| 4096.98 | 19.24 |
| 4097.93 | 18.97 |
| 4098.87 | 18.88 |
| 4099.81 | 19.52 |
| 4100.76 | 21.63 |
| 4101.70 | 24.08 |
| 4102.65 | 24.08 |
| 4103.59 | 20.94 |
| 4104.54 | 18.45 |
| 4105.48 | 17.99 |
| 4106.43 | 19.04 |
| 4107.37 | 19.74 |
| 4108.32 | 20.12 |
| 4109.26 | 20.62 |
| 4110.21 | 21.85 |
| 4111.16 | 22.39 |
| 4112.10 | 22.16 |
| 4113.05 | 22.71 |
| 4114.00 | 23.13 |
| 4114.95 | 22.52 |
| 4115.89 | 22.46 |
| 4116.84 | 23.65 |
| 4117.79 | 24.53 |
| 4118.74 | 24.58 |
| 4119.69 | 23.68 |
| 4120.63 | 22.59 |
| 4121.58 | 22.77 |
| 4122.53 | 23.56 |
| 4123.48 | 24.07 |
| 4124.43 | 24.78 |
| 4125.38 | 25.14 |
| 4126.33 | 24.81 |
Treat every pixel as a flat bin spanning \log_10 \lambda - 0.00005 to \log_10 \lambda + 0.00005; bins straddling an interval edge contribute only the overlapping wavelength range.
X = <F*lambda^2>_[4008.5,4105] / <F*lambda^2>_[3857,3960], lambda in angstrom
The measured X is 1.25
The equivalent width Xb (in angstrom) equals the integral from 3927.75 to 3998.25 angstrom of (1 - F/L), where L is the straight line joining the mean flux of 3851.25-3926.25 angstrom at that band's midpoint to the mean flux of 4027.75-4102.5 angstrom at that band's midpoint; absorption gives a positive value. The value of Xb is 6.35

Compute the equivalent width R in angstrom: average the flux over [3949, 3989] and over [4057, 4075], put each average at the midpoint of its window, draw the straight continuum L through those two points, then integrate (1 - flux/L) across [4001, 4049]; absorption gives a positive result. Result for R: -4.6 angstrom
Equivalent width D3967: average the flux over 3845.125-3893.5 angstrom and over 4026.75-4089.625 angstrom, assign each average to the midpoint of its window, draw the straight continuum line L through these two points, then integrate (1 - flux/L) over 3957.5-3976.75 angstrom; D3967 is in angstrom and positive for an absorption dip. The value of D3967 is 4.7 angstrom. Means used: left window 20.9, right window 24.9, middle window 17.3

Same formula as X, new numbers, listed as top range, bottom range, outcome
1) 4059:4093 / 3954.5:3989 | 1.28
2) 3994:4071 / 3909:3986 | 1.30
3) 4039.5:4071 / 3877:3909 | 1.43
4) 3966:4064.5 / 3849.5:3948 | 1.22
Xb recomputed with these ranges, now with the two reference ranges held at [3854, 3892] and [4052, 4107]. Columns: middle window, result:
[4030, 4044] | -1.6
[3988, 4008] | -1.9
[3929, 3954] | 1.8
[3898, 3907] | 0.2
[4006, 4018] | -1.5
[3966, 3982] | 3.4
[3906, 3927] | -1.0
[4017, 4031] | -1.0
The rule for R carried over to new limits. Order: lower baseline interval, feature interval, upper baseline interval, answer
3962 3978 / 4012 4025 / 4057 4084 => -3.15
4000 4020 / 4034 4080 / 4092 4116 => -4.46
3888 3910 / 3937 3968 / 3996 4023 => 2.04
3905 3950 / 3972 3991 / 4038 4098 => 0.94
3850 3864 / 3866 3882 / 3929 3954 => -0.41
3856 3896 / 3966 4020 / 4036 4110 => -0.18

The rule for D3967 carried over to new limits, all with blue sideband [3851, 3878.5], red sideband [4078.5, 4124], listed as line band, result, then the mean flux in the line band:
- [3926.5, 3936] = 2.2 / 17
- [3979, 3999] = -1.4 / 23.5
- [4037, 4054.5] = -3.3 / 26.1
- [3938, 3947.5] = -0.1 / 22.2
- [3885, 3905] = 2.6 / 19.1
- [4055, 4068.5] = -2.6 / 26.2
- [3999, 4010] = -1.5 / 25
